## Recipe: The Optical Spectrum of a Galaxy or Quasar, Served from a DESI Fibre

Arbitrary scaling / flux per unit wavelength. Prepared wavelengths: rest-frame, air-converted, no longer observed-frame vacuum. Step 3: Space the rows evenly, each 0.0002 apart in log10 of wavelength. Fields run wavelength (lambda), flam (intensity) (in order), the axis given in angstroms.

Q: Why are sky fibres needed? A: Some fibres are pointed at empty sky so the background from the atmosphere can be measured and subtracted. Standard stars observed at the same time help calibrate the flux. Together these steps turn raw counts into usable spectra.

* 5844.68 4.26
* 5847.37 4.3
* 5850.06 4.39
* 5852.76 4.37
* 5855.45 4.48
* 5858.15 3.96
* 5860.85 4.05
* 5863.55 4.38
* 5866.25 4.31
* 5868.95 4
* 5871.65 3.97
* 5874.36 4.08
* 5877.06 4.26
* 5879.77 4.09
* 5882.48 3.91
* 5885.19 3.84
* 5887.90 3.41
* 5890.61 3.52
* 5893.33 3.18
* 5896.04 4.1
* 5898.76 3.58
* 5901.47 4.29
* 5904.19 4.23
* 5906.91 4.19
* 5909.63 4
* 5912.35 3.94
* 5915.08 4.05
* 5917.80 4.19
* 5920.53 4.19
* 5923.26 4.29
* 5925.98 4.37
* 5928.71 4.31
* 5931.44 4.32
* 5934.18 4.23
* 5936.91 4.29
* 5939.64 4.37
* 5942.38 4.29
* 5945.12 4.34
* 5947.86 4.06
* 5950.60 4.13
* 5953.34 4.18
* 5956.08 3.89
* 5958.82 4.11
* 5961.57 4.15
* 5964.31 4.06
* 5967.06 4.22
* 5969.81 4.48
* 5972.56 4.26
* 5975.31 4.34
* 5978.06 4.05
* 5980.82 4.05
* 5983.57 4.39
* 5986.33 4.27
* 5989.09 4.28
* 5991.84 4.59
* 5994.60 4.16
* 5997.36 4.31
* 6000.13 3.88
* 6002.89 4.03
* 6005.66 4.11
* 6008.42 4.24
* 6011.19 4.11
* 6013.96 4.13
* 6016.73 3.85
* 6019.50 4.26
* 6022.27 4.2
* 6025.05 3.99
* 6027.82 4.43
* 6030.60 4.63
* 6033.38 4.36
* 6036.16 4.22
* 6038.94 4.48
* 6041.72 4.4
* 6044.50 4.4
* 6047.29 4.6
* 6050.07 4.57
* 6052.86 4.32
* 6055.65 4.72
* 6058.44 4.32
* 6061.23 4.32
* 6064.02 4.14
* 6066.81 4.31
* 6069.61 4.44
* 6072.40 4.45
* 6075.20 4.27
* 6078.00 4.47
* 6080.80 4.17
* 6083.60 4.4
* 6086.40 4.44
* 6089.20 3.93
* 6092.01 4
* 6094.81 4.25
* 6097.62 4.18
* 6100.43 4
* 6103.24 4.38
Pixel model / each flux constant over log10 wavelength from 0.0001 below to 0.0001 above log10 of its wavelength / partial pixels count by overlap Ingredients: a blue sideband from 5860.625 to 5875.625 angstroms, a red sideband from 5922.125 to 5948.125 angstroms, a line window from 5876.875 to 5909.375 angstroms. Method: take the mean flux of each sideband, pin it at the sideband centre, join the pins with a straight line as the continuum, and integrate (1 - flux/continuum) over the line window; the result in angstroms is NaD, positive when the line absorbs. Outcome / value 2.5 angstroms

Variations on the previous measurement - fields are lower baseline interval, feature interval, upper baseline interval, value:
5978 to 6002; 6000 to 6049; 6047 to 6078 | 0.7 angstroms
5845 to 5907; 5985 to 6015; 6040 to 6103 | 0.2 angstroms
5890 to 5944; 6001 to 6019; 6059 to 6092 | 0.6 angstroms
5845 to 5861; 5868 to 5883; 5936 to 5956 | 0.7 angstroms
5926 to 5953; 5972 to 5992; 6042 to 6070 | 0.3 angstroms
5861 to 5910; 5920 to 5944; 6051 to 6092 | -1.4 angstroms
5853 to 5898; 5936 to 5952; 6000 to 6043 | -0.6 angstroms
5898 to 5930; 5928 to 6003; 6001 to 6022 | -1.7 angstroms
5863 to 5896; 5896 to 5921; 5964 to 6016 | -0.5 angstroms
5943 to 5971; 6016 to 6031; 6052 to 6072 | 0.3 angstroms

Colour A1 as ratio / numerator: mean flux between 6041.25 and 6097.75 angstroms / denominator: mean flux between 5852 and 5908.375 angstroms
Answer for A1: 1.08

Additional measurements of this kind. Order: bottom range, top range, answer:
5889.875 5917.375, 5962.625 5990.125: 1.08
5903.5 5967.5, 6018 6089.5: 1.04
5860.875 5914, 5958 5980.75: 1.06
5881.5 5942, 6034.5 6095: 1.08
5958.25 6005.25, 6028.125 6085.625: 1.04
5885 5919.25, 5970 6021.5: 1.08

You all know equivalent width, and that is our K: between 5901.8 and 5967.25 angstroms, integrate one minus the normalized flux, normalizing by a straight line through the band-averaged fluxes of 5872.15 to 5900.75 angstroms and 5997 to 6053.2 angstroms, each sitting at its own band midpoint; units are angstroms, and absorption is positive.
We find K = -3.6 angstroms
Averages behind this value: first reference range 3.81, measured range 4.18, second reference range 4.26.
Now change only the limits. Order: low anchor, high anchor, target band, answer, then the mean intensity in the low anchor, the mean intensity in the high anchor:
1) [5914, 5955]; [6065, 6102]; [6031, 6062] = -1.36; 4.24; 4.25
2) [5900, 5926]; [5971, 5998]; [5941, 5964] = 0.45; 4.16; 4.27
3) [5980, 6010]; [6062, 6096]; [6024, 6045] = -0.63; 4.21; 4.27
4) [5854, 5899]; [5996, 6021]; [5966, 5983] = -0.74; 3.96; 4.1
